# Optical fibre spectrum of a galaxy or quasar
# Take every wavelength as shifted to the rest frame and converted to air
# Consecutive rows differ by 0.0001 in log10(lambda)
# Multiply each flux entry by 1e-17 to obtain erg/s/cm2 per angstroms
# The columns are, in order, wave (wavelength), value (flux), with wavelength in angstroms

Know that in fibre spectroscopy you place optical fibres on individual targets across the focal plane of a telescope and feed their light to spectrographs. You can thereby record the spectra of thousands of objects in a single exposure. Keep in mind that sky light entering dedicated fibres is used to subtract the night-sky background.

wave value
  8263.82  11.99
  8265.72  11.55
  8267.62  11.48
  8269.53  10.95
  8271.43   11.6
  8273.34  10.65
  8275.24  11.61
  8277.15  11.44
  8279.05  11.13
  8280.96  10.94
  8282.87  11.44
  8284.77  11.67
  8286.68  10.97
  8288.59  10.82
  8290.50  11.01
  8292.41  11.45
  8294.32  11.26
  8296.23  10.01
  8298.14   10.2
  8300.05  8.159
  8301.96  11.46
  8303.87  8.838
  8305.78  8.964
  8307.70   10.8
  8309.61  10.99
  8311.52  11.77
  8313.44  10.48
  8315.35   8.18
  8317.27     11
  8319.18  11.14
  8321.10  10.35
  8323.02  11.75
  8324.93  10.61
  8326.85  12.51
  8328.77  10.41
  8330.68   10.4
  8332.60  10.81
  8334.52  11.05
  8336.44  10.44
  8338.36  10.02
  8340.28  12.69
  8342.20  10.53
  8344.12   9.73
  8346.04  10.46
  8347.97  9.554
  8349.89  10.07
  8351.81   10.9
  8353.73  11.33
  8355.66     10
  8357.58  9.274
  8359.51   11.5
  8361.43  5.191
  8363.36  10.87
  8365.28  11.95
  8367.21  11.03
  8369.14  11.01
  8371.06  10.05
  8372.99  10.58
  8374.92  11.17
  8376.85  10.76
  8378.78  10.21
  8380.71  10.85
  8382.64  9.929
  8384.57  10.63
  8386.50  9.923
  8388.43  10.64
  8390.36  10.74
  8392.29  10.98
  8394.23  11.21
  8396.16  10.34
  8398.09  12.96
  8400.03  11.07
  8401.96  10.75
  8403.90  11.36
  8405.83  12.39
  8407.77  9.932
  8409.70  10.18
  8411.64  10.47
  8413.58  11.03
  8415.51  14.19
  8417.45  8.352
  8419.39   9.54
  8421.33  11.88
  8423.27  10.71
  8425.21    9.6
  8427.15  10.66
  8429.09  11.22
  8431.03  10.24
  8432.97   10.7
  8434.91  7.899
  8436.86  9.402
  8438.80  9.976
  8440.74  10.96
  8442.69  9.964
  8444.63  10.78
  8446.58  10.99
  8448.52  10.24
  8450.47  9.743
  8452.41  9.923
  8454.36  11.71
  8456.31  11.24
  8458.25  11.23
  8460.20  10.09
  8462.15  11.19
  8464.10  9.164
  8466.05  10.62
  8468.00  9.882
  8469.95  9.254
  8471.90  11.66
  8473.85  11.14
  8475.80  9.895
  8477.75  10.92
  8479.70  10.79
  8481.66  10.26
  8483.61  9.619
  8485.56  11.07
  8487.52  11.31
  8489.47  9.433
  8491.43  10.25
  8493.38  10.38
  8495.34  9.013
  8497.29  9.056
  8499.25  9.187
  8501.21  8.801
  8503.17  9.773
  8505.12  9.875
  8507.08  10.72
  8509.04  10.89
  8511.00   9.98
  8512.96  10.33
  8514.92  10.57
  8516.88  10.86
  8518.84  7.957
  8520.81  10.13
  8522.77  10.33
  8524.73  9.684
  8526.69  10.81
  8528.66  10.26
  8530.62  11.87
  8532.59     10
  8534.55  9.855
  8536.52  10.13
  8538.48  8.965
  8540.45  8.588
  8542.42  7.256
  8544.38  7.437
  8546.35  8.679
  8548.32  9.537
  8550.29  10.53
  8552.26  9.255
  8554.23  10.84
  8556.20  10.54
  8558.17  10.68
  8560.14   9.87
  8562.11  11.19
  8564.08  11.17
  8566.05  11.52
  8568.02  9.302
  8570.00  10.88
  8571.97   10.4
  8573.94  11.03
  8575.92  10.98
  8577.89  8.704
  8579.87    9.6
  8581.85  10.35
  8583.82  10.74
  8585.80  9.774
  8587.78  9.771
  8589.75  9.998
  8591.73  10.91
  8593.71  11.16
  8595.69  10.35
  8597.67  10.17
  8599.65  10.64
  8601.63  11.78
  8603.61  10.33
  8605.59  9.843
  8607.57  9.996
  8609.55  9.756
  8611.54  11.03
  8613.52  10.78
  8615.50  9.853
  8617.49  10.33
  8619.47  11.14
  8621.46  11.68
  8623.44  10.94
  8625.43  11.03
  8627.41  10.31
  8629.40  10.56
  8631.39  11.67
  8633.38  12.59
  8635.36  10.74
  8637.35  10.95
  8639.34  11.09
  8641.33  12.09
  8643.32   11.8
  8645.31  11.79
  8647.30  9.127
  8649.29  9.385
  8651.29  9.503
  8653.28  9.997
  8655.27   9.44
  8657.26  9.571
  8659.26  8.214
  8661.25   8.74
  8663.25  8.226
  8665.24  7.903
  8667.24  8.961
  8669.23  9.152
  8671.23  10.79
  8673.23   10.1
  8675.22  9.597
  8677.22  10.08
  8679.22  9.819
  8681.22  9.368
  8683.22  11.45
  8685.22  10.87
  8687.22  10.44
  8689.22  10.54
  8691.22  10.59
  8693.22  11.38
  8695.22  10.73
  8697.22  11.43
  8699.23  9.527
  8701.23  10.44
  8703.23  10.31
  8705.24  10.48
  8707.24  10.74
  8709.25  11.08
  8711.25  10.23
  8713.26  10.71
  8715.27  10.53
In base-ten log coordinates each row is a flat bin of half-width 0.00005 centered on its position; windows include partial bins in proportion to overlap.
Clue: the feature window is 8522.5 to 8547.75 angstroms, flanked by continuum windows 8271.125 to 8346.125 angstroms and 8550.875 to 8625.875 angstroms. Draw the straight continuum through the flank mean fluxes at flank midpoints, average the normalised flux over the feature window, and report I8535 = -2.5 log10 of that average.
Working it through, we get 0.111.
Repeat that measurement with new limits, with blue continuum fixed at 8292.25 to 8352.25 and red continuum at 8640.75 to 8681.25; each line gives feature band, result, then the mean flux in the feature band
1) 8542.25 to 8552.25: 0.127 mag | 8.86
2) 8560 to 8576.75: -0.088 mag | 10.7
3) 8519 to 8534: -0.029 mag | 10.3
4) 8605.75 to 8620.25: -0.062 mag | 10.4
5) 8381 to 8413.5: -0.053 mag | 10.8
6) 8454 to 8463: -0.089 mag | 11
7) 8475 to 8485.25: -0.025 mag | 10.4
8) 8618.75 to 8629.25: -0.127 mag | 11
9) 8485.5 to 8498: 0.008 mag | 10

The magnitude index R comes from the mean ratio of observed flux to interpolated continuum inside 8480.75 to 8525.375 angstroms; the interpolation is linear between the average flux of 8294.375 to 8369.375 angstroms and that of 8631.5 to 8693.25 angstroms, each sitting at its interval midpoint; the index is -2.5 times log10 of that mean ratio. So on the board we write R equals 0.03 mag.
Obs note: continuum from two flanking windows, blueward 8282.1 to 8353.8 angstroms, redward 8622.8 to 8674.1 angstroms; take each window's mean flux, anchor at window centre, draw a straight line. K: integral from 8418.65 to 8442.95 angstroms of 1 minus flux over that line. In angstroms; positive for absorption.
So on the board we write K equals 0.6 angstroms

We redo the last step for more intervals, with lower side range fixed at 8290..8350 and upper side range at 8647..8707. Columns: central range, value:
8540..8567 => 0.8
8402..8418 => -1.0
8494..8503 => 0.9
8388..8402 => -1.0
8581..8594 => -0.4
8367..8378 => -0.3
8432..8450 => 0.4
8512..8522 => 0.2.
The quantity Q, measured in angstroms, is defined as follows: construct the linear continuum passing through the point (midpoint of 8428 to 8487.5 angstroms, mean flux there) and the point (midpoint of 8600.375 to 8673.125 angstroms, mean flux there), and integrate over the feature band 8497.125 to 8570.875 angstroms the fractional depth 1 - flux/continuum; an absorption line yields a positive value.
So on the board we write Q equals 3.03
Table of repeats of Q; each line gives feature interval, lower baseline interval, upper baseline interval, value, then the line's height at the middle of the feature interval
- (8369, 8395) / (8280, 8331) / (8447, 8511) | -0.3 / 10.5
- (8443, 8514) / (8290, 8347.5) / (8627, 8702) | 0.9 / 10.4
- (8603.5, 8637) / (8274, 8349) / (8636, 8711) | -1.7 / 10.2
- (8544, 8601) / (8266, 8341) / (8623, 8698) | 0.9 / 10.4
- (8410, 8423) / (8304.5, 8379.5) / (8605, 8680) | -0.5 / 10.4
